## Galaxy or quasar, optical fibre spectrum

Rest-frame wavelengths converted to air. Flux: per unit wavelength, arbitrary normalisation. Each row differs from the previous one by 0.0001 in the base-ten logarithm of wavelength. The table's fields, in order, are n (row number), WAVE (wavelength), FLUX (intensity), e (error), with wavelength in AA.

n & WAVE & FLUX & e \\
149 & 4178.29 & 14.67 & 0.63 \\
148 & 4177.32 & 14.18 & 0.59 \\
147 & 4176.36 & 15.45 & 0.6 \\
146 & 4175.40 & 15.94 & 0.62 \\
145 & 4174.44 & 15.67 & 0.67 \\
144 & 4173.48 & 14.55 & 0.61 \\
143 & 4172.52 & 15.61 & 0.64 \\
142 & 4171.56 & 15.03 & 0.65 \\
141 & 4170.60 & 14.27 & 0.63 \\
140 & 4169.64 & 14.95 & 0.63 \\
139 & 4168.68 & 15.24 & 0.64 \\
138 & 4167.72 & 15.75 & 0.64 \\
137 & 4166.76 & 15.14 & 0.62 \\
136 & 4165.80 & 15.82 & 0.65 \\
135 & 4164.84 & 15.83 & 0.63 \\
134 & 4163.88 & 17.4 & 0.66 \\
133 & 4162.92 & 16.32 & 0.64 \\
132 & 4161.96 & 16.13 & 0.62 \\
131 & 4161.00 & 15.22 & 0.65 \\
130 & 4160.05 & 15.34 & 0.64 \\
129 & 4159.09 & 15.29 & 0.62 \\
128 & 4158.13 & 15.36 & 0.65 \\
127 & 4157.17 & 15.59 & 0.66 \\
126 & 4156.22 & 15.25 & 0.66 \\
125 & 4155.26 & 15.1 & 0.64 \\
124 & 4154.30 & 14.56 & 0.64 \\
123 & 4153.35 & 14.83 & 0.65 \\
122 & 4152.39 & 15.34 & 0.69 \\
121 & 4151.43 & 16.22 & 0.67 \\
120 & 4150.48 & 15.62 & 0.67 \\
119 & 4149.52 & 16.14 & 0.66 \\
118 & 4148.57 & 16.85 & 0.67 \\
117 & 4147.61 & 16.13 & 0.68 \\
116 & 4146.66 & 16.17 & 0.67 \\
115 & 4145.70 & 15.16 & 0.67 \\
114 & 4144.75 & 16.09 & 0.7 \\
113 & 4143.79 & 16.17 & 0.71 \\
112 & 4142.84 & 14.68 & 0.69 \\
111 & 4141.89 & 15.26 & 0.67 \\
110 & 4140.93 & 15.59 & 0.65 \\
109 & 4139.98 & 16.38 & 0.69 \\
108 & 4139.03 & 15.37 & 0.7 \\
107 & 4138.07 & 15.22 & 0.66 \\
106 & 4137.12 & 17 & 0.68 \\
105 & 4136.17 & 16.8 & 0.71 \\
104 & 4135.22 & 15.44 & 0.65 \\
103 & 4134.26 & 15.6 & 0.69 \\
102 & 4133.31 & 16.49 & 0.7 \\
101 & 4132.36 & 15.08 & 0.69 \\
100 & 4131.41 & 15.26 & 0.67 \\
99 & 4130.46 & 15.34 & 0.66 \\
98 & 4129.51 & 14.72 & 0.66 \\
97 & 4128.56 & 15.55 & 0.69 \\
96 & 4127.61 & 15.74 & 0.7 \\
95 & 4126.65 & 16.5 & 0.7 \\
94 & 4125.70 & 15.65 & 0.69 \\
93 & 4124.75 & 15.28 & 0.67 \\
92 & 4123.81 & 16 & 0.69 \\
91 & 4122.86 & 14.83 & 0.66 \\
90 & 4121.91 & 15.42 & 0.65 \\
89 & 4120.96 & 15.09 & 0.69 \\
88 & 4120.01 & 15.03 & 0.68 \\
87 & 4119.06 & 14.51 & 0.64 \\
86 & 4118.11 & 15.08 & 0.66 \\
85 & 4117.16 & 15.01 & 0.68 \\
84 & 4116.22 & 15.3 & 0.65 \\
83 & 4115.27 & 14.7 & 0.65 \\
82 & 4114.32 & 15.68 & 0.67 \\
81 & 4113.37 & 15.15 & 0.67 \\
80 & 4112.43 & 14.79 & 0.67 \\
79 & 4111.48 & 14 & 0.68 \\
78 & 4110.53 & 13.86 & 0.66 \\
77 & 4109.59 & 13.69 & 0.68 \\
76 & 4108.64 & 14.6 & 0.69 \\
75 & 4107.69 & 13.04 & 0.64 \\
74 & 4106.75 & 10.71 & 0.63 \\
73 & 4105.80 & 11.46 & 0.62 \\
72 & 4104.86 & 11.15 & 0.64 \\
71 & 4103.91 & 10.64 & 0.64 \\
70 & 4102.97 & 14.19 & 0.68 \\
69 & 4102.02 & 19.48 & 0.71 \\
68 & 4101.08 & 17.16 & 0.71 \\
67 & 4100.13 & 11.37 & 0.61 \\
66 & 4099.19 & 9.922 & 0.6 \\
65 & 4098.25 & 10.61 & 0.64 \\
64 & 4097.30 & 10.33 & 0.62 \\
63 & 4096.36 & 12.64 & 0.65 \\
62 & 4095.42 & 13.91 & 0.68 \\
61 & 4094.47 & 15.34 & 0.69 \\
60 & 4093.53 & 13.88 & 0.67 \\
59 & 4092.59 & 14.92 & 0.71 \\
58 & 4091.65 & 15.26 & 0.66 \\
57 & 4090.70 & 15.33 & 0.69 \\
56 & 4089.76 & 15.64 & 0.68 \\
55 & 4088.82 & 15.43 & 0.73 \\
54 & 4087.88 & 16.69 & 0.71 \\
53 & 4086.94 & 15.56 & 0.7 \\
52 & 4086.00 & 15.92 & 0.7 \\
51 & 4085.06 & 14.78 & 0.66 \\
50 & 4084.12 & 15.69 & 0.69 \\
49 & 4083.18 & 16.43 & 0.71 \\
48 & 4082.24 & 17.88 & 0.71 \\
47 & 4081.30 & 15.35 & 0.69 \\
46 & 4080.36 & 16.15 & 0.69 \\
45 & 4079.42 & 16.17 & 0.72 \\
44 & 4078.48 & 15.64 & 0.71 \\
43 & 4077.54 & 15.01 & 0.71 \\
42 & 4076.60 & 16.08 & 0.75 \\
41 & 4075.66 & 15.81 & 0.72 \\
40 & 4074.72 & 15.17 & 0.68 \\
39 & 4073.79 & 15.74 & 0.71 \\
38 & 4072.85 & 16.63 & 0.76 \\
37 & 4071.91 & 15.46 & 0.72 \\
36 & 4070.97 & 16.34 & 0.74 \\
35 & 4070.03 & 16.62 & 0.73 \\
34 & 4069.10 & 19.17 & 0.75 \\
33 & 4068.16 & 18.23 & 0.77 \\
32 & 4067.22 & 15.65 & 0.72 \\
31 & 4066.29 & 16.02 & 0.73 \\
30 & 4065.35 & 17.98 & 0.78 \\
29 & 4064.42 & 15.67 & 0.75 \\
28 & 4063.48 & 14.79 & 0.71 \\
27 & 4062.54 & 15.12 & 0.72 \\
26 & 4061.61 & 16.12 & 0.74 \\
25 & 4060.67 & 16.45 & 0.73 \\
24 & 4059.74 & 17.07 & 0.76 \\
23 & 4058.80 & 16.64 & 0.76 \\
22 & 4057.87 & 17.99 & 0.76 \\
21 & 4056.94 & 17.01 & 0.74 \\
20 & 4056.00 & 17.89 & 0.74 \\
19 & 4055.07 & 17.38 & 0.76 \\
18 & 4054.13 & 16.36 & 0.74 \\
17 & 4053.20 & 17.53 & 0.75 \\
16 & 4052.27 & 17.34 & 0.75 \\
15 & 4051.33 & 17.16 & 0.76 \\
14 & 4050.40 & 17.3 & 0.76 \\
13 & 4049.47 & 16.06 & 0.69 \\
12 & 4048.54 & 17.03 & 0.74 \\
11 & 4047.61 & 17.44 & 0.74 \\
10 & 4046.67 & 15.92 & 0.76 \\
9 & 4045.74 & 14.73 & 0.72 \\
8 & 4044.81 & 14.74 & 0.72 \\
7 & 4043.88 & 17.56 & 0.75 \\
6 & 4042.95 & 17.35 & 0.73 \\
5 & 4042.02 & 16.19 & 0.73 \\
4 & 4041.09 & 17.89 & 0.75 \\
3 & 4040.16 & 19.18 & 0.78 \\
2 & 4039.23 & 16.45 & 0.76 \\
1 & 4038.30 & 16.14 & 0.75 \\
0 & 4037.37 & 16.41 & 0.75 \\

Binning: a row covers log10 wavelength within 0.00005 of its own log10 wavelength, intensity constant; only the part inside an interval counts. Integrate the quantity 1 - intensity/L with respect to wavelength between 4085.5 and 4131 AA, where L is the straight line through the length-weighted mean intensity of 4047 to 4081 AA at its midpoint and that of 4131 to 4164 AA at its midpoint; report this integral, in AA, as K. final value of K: 4.7 AA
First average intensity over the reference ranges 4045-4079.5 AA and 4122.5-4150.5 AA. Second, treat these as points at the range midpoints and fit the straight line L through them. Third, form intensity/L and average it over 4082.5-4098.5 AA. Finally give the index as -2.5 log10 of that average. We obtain 0.11 mag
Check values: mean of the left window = 16.5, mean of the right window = 15.7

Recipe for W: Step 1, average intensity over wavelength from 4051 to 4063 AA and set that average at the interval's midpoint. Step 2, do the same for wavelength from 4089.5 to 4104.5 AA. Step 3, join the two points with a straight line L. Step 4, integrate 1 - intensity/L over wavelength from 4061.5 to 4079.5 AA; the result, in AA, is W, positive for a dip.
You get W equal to -0.4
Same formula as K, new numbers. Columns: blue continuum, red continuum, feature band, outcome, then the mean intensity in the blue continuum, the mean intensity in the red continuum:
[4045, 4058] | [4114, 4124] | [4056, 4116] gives 3.2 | 16.9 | 15.1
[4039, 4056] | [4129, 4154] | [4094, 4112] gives 3.5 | 16.9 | 15.7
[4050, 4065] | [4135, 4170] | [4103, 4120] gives 2.5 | 16.7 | 15.7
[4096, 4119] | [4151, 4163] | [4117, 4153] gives -2.6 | 13.5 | 15.4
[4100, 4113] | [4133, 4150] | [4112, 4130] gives -0.8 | 13.7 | 15.9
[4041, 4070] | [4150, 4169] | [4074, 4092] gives 0.7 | 16.8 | 15.6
